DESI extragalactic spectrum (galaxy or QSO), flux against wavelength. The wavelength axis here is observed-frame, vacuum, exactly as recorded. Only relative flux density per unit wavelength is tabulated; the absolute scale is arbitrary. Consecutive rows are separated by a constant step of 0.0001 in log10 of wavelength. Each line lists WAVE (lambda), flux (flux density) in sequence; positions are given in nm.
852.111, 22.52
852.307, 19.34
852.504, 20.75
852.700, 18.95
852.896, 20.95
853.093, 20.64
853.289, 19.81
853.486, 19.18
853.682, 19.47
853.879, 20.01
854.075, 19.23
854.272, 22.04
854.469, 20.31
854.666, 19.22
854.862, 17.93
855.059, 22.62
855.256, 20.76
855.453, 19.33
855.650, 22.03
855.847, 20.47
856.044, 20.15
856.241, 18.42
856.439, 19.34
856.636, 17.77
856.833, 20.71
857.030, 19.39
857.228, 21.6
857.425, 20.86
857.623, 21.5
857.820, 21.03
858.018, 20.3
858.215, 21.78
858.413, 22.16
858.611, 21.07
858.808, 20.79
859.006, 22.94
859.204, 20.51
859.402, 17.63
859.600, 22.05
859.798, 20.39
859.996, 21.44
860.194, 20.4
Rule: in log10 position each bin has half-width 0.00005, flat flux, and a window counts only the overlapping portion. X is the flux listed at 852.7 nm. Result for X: 18.95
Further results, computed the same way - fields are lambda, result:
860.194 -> 20.4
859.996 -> 21.44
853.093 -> 20.64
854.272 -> 22.04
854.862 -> 17.93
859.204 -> 20.51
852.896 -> 20.95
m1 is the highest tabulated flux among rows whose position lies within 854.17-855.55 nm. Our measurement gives 22.62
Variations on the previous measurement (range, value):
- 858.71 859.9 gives 22.94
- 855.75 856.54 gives 20.47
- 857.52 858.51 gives 22.16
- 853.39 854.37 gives 22.04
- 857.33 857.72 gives 21.5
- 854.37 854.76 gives 20.31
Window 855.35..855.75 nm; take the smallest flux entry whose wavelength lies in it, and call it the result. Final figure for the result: 19.33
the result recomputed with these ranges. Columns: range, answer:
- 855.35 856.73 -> 17.77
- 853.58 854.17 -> 19.23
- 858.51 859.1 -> 20.79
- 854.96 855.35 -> 20.76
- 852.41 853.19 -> 18.95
